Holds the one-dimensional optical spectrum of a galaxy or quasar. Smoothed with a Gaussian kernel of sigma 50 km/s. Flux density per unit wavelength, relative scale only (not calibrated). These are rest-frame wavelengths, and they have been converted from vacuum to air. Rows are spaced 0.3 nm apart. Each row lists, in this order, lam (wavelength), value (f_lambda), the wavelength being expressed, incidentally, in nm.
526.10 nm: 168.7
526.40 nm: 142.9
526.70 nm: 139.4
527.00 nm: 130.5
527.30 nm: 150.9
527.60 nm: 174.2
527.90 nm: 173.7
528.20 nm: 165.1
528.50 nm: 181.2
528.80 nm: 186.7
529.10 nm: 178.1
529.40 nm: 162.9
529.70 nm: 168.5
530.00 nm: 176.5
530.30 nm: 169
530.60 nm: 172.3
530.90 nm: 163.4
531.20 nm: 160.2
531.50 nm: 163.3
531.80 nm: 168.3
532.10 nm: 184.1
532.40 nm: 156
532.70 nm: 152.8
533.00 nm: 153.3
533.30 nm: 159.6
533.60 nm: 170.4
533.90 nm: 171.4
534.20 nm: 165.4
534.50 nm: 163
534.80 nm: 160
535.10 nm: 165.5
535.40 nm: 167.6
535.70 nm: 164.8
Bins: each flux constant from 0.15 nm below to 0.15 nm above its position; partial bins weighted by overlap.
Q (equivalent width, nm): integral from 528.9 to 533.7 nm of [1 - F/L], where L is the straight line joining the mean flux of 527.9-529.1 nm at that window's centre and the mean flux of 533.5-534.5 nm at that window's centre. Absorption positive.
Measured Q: 0.17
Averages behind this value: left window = 177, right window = 168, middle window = 166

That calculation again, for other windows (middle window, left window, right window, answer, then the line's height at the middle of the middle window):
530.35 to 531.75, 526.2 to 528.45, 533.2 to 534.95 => -0.04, 161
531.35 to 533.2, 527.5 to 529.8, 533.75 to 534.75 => 0.06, 169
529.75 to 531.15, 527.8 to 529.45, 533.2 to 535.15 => 0.02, 172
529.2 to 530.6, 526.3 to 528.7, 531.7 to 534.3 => -0.08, 161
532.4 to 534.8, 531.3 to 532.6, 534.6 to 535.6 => 0.06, 166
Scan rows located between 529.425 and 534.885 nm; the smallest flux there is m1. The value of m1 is 152.8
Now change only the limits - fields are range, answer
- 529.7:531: 163.4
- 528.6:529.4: 162.9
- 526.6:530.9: 130.5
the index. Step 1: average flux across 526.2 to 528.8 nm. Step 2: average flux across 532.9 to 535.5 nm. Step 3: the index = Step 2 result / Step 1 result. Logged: 1.03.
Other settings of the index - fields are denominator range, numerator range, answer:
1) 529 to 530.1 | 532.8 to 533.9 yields 0.95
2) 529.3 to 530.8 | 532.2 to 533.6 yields 0.93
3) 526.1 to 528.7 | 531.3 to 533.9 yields 1.03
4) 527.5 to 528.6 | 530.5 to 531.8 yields 0.95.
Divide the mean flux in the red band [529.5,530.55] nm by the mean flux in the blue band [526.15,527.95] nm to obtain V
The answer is 1.13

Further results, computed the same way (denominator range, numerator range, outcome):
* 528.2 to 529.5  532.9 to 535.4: 0.93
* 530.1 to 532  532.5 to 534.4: 0.97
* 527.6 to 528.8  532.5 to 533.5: 0.89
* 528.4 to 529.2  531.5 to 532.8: 0.91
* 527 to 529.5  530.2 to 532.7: 0.98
